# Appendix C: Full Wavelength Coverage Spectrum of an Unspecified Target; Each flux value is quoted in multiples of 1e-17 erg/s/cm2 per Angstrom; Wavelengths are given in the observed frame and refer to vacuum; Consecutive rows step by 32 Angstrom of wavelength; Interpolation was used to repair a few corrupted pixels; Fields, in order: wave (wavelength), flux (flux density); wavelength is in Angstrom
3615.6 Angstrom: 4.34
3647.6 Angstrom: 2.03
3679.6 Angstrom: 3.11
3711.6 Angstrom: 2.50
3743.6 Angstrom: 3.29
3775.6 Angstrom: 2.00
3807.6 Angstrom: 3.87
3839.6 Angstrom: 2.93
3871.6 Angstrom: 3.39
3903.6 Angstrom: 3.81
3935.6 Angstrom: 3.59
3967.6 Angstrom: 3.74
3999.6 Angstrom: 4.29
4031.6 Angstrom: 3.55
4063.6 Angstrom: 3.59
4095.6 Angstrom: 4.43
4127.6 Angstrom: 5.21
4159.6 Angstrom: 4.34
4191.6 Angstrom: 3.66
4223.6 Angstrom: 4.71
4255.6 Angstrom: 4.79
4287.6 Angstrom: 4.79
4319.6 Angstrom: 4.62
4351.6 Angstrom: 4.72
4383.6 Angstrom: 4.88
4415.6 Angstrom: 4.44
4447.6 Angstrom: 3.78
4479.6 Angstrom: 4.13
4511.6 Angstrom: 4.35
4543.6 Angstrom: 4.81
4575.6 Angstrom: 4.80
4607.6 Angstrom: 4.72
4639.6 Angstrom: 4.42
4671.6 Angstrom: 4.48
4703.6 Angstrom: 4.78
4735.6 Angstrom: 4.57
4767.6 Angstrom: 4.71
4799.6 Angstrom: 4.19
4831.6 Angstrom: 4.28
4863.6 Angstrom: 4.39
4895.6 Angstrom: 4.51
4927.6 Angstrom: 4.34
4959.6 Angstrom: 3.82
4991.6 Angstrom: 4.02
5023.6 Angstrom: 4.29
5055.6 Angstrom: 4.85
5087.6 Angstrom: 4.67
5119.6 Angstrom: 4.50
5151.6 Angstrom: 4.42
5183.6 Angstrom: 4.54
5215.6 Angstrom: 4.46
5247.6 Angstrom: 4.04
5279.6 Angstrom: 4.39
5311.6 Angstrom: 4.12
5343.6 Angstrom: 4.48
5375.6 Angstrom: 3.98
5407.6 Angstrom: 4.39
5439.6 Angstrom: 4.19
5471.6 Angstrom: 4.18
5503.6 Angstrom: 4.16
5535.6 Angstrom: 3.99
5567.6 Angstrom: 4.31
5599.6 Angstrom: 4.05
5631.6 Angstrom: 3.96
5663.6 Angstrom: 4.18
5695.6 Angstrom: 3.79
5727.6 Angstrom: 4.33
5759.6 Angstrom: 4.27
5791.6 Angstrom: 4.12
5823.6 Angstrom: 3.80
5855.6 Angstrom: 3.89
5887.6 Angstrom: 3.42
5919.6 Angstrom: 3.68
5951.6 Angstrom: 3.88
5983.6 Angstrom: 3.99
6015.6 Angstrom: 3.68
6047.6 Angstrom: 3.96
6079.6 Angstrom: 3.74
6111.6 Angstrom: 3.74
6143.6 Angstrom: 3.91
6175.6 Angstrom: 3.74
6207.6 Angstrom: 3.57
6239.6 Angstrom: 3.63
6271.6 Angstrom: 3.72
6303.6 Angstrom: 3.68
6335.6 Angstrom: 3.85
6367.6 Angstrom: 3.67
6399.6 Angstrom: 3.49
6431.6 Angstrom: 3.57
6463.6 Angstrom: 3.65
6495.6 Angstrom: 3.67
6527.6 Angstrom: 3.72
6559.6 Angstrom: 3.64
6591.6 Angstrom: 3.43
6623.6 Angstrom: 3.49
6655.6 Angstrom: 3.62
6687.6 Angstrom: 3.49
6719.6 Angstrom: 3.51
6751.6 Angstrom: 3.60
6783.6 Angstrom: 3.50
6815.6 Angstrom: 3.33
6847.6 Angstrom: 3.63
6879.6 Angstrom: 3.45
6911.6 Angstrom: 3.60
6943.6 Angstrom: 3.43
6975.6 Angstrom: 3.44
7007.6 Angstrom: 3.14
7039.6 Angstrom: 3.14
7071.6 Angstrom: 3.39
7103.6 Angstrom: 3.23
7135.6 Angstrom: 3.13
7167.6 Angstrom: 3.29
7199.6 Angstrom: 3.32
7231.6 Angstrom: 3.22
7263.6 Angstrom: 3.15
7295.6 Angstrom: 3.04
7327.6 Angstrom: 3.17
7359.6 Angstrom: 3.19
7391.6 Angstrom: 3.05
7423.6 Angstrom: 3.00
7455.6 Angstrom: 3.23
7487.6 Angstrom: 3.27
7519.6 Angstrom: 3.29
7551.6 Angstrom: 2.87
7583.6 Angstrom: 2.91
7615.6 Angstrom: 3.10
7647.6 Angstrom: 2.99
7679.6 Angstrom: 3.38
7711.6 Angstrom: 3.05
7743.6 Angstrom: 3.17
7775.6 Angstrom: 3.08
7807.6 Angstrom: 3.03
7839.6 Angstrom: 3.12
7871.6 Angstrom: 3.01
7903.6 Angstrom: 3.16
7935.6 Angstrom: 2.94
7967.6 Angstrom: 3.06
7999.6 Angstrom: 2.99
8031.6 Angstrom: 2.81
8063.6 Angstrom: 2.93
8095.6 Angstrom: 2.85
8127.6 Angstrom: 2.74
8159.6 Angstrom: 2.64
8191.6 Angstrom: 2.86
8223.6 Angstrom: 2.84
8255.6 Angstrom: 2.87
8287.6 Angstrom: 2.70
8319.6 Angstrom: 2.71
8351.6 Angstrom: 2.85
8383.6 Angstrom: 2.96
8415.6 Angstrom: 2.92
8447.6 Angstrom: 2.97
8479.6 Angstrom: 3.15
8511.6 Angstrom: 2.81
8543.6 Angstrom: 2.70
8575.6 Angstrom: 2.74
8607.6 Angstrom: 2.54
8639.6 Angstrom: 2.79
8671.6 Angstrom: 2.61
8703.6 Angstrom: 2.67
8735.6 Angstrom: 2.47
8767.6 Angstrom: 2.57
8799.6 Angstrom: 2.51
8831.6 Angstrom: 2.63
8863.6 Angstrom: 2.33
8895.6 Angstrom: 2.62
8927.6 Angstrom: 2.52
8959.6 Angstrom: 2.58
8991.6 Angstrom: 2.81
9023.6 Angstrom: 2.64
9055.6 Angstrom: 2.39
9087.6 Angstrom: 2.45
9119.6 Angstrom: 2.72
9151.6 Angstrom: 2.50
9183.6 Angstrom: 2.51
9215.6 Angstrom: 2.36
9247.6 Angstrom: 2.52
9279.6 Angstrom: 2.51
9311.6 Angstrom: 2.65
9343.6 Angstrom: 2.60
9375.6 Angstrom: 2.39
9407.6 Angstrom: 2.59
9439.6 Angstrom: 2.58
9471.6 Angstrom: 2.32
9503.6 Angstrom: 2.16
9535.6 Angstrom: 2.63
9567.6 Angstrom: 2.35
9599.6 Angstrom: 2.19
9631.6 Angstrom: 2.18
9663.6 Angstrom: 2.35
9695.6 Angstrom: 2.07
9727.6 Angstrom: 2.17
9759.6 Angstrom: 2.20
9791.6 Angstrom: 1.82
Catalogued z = 0.021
